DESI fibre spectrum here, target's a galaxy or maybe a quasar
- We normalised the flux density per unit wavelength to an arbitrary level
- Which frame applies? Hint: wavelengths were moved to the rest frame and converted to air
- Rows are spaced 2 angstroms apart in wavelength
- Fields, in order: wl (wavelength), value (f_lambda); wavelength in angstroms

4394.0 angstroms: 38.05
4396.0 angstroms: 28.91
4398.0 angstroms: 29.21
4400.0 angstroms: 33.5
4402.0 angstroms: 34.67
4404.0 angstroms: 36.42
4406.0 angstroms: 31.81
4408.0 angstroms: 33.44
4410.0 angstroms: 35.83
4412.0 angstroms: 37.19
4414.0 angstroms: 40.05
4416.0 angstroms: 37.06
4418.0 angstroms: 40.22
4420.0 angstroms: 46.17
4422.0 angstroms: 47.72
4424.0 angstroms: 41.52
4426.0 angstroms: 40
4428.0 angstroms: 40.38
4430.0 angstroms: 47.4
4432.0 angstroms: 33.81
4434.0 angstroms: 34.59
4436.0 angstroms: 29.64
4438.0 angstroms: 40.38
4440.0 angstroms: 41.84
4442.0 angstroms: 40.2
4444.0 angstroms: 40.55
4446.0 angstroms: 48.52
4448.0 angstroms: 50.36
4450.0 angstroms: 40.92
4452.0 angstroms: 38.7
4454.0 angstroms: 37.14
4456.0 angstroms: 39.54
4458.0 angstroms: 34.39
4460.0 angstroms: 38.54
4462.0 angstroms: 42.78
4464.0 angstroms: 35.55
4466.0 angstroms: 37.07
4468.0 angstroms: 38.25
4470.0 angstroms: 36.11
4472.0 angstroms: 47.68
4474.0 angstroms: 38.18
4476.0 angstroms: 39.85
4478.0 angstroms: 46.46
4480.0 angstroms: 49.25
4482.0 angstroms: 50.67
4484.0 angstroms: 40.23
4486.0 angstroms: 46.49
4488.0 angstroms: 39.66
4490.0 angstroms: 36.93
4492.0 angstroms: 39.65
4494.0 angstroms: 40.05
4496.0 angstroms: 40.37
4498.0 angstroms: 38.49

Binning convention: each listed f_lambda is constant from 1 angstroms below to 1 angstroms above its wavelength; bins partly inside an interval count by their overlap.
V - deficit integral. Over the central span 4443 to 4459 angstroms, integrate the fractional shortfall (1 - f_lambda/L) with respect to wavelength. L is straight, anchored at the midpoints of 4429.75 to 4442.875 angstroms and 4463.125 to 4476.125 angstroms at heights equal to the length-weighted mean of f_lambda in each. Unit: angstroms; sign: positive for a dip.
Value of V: -1.3 angstroms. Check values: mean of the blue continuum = 37.7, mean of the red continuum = 38.9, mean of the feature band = 41.3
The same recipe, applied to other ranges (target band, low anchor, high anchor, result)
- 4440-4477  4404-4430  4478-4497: 1.0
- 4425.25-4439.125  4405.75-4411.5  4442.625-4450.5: 1.0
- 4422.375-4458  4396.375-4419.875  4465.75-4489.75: -1.4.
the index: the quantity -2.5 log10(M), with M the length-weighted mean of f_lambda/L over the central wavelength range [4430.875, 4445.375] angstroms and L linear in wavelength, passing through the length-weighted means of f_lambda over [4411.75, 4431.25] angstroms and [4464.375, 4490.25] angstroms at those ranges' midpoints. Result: 0.12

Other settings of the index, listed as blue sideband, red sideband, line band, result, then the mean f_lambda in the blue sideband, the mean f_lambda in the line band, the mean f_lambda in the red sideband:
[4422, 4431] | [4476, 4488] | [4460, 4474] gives 0.14 mag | 42.9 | 39.4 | 45.5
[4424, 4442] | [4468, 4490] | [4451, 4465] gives 0.08 mag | 38.8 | 38.1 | 42.9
